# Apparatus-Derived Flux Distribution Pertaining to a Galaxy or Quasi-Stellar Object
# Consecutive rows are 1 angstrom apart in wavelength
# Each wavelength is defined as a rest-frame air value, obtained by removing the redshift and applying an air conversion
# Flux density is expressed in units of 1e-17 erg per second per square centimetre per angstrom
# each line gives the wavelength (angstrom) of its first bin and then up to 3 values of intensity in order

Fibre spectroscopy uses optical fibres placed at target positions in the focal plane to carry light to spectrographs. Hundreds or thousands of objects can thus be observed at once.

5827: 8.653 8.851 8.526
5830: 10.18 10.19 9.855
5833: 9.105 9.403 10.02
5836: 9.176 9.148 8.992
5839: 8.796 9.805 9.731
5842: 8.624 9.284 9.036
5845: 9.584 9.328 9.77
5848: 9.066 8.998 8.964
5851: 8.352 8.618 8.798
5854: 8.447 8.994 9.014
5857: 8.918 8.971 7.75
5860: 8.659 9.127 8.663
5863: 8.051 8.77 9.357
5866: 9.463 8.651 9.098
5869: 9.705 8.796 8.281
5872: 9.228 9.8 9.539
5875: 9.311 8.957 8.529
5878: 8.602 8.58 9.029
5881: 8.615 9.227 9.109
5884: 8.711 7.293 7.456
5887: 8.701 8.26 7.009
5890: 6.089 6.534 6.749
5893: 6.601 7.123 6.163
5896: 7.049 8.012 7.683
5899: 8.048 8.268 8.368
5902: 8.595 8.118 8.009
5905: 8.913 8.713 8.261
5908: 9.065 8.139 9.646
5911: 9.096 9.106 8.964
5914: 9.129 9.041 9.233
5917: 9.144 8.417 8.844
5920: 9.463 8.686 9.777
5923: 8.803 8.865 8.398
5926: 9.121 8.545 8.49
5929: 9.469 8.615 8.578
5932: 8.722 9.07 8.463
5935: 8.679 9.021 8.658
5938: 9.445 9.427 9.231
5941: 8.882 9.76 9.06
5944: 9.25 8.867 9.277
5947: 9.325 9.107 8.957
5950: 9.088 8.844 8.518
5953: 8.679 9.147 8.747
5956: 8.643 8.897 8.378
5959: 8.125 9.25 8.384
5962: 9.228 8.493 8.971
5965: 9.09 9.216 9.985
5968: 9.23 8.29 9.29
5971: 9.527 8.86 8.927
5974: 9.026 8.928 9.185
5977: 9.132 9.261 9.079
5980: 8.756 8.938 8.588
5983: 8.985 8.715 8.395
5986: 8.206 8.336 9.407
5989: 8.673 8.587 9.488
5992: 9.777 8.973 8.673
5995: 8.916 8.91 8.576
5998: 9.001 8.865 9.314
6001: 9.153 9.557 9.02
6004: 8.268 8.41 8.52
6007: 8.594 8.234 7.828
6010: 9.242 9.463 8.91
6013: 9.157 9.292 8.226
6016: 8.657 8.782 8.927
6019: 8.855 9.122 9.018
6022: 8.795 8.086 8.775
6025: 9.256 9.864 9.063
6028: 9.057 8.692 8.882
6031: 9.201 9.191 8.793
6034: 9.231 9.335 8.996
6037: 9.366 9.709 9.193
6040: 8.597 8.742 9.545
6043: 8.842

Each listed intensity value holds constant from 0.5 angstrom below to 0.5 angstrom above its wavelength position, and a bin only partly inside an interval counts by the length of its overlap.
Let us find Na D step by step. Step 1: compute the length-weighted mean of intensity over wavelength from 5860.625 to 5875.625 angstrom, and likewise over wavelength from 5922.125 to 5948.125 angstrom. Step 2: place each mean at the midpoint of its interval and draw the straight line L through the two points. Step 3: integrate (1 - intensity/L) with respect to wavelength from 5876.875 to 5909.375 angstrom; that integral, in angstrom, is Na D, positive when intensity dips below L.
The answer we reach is 3.8 angstrom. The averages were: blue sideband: 9.05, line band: 7.98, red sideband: 8.98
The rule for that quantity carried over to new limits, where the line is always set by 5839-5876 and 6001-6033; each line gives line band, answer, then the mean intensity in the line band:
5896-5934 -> 1.0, 8.71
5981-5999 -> 0.1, 8.84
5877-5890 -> 1.0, 8.3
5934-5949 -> -0.3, 9.11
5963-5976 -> -0.3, 9.09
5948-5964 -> 0.3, 8.78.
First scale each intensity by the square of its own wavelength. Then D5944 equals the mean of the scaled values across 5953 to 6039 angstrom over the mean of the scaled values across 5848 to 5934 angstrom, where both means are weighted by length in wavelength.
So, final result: 1.08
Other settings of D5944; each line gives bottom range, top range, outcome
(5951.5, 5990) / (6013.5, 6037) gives 1.03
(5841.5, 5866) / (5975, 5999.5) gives 1.05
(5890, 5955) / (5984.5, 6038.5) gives 1.06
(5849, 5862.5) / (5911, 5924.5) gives 1.06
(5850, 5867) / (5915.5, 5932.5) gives 1.04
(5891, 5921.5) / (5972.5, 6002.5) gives 1.10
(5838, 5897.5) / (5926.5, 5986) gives 1.07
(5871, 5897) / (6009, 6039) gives 1.17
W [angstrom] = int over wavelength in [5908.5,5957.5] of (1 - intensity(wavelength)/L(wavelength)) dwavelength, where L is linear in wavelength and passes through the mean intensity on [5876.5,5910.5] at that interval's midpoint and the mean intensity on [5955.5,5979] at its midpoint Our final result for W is -2.48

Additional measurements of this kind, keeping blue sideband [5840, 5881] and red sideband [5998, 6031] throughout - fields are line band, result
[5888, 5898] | 2.26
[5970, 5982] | -0.20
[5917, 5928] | 0.06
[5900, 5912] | 0.41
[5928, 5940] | 0.01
